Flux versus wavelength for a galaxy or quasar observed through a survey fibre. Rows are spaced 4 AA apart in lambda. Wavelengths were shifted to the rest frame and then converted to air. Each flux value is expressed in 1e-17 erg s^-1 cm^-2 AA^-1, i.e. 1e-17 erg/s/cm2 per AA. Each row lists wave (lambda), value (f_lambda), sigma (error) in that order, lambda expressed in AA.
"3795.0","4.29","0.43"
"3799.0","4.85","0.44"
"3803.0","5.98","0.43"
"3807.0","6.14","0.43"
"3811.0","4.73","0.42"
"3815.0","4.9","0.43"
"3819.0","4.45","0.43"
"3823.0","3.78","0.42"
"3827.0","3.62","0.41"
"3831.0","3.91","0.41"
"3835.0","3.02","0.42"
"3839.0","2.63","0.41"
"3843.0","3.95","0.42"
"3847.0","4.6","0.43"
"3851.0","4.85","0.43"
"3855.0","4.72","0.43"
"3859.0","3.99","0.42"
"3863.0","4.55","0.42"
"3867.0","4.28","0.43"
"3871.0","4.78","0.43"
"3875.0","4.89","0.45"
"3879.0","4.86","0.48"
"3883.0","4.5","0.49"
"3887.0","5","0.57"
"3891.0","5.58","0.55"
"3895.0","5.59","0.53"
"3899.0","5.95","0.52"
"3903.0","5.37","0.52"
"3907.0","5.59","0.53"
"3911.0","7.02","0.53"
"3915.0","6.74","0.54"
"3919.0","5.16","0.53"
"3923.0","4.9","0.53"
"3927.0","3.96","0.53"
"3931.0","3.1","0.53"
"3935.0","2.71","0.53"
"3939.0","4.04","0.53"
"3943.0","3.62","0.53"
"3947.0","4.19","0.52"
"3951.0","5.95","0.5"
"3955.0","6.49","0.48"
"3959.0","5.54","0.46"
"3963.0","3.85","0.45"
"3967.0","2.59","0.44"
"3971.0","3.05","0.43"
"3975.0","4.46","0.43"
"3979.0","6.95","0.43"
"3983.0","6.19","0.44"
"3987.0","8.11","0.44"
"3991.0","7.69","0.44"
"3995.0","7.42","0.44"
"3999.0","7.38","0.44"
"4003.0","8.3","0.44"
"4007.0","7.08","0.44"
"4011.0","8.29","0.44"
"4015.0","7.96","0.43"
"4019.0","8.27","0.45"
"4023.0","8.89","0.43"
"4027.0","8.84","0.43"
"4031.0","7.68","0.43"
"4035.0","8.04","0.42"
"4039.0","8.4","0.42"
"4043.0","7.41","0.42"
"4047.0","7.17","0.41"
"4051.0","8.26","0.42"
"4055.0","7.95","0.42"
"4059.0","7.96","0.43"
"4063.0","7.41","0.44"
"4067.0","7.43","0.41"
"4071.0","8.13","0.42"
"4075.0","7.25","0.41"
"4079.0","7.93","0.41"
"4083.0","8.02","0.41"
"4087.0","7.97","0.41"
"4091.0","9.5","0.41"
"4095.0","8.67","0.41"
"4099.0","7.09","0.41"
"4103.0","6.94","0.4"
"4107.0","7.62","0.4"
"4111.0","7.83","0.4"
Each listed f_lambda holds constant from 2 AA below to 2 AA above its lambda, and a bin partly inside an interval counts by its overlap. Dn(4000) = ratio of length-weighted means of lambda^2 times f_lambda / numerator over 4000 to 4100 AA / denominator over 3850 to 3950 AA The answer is 1.79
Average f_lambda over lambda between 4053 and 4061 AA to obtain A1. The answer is 7.96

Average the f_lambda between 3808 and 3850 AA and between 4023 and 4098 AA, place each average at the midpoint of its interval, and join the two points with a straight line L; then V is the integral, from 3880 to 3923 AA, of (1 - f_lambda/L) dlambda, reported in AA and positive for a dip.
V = -2.55 AA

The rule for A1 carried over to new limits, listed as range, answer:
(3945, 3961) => 5.54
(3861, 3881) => 4.67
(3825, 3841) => 3.29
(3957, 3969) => 3.99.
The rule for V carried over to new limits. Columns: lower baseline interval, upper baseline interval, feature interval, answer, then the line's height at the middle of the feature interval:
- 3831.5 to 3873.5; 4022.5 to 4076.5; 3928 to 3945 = 6.93 AA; 5.74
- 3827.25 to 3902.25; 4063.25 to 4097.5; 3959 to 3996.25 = 5.06 AA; 6.38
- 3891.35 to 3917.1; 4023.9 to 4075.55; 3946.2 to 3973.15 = 8.70 AA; 6.72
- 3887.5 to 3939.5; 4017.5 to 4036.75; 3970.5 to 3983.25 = 3.06 AA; 6.9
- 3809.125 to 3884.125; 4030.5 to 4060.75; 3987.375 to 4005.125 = -1.94 AA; 6.97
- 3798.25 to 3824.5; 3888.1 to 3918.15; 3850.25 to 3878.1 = 4.79 AA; 5.53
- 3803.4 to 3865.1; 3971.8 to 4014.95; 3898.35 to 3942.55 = 6.78 AA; 5.82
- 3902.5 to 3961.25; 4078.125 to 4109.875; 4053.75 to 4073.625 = -0.95 AA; 7.4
